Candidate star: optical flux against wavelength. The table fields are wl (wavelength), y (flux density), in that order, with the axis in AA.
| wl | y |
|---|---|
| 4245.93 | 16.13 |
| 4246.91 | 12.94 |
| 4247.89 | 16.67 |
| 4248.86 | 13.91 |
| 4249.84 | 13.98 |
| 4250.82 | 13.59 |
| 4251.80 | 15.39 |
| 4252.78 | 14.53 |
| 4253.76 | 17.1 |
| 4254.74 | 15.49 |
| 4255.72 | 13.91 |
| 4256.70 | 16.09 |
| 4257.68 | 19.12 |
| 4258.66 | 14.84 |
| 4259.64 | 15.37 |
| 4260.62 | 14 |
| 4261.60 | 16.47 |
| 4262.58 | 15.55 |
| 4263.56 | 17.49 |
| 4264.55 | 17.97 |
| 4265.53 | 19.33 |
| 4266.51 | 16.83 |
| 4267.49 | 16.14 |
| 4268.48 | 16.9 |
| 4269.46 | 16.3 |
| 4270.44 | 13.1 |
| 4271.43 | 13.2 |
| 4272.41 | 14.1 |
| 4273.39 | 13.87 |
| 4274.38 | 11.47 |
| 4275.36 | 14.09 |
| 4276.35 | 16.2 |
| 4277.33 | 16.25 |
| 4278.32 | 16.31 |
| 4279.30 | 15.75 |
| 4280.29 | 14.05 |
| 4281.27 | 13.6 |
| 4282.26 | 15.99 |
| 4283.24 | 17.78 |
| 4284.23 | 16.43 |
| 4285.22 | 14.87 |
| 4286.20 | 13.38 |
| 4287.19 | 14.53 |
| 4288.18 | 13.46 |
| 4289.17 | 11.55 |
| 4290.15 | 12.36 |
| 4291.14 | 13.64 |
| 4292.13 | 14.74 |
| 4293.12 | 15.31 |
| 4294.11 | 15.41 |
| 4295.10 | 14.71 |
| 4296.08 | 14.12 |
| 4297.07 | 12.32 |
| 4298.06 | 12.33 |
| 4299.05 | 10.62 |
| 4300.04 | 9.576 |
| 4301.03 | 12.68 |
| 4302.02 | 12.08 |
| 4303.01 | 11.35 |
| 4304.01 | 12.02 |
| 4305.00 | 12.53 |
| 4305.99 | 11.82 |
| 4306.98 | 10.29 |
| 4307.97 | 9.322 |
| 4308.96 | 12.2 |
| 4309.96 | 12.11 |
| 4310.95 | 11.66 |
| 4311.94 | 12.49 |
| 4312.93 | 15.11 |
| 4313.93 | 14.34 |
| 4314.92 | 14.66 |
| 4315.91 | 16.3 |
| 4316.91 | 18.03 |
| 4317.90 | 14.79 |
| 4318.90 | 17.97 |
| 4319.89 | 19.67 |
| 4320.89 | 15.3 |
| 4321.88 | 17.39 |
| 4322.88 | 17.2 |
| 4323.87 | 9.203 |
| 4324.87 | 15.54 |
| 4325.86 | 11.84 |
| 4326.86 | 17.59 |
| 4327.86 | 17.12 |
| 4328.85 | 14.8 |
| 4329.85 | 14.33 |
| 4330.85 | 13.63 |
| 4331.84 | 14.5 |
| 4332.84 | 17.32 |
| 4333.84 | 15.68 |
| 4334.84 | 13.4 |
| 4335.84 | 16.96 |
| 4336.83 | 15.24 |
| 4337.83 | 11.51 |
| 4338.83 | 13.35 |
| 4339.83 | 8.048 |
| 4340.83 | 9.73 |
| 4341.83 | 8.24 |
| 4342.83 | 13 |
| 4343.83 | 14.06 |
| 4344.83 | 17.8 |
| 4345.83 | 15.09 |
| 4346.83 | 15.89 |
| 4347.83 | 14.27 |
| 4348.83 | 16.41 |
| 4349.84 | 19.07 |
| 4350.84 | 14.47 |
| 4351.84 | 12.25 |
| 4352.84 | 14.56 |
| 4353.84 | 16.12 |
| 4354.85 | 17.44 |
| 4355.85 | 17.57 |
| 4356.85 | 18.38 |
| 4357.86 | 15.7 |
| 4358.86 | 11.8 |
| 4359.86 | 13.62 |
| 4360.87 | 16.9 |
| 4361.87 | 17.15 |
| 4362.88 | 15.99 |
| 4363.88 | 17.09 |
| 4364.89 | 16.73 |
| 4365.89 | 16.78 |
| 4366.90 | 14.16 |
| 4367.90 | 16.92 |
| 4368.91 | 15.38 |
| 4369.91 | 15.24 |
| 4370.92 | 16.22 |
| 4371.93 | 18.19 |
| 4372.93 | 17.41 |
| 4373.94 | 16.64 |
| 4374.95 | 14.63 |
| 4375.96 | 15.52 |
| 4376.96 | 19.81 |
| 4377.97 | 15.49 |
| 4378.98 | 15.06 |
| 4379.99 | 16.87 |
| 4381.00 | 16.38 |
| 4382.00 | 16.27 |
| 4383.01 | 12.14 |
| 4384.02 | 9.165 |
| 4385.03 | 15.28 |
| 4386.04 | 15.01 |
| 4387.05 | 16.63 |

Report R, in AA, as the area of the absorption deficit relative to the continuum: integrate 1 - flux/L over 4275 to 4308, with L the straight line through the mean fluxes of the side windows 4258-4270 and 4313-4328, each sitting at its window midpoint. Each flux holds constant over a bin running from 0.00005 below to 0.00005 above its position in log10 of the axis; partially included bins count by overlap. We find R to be 5.11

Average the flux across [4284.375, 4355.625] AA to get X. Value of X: 14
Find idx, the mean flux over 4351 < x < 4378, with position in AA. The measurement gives 16.1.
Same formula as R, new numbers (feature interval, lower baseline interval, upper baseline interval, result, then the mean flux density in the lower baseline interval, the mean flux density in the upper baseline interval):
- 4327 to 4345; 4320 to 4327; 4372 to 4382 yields 1.77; 15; 16.5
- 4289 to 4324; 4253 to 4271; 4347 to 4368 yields 5.30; 16.2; 15.9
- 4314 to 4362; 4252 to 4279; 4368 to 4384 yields 2.45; 15.6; 15.9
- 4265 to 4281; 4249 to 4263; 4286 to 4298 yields -0.69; 15.3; 13.8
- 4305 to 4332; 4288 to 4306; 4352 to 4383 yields -1.11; 12.8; 16.1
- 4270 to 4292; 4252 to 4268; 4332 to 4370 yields 2.18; 16.2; 15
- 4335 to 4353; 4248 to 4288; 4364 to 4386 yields 2.04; 15.4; 15.7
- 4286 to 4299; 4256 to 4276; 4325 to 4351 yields 1.34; 15.6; 14.4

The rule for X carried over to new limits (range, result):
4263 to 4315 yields 14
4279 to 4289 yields 14.9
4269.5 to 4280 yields 14.5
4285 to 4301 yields 13.3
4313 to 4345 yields 14.6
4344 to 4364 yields 15.8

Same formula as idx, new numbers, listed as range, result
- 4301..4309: 11.5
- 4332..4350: 14.1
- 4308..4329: 14.9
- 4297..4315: 12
